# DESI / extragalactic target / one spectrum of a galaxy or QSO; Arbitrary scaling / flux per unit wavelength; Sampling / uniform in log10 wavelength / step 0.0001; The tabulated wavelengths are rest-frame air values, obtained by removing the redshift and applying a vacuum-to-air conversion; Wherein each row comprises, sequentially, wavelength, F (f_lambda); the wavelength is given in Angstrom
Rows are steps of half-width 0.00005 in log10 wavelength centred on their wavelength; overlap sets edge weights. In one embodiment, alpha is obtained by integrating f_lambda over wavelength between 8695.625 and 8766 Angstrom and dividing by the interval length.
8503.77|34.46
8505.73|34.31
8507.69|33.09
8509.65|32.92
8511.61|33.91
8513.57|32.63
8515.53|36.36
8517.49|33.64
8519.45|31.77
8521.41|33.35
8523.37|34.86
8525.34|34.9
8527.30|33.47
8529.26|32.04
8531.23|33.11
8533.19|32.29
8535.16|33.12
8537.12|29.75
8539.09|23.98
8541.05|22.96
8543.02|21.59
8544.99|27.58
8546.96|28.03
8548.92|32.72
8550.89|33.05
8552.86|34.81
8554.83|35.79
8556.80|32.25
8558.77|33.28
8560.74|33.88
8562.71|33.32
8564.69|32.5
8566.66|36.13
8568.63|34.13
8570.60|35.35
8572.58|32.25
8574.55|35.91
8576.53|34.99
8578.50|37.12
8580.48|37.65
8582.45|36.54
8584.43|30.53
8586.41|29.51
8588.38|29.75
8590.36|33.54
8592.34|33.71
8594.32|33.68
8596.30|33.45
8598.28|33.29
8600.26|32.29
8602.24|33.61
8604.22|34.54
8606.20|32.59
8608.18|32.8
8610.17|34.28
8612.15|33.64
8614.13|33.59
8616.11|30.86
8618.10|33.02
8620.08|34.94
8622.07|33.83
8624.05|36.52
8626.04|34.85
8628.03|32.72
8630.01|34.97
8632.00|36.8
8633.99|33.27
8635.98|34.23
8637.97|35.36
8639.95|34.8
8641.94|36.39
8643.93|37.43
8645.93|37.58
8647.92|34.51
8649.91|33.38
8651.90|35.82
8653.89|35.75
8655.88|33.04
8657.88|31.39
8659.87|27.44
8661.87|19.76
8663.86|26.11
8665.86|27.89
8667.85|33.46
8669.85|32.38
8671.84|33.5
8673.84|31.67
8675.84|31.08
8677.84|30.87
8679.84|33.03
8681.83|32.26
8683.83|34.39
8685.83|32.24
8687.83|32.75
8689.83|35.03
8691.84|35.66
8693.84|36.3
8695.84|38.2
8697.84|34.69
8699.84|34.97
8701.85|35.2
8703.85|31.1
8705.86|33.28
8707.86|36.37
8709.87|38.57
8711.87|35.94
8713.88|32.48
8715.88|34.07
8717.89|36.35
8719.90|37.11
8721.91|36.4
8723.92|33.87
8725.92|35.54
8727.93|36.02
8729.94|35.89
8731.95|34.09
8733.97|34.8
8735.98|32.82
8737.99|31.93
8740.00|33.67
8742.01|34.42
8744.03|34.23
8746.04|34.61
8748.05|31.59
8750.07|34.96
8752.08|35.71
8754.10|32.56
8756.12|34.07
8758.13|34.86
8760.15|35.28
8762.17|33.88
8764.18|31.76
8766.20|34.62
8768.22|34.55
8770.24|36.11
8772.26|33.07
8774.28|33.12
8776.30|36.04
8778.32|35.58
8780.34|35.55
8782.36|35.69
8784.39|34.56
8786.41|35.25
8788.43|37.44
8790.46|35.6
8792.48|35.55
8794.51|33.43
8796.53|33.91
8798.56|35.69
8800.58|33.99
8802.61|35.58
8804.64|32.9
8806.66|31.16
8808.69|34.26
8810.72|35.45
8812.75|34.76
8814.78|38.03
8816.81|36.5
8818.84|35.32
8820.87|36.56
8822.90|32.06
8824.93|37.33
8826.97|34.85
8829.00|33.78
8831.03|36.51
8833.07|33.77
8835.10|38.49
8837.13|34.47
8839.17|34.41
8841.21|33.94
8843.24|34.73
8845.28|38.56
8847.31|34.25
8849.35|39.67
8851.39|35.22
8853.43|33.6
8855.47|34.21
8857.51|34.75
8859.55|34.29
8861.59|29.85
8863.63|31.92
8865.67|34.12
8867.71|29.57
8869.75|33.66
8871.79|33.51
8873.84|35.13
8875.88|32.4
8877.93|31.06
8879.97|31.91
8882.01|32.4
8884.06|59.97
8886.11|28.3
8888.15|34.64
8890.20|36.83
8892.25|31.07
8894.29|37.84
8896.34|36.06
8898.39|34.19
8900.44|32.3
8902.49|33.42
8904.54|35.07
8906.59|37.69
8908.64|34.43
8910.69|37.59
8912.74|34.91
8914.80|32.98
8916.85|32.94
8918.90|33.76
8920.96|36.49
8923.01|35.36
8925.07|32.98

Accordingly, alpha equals 34.6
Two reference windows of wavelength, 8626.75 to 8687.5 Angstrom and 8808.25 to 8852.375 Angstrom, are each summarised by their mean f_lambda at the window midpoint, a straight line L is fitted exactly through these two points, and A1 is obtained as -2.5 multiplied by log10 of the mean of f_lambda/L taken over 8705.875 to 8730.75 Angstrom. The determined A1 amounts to -0.06 mag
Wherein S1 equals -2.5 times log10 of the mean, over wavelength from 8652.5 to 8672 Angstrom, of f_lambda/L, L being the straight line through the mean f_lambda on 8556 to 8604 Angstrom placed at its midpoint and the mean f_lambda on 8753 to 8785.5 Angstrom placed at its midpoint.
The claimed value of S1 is 0.14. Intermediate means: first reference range 33.7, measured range 30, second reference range 34.5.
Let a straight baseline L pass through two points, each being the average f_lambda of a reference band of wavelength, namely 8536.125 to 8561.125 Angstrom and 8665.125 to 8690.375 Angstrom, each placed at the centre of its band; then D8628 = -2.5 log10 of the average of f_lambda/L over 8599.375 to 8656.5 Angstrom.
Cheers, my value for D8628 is -0.099 mag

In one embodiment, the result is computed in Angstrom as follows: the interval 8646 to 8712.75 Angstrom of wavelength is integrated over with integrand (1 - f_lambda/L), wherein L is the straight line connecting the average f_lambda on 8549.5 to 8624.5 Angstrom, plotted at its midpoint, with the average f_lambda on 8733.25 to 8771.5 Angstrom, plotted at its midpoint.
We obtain 1.7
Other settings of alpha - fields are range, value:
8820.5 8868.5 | 34.6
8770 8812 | 34.7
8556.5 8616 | 33.6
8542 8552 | 28.6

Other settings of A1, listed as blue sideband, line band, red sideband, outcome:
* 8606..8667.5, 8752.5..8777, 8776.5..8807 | 0.01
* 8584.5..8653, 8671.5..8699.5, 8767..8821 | 0.02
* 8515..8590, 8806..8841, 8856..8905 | -0.04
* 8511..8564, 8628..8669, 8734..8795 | 0.00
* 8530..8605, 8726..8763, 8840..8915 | -0.01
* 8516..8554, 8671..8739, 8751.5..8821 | -0.03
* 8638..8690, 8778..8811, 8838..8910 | -0.03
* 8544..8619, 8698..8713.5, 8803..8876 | -0.03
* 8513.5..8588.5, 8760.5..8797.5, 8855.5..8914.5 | -0.03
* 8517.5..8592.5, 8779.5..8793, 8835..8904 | -0.05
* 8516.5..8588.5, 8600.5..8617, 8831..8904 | -0.01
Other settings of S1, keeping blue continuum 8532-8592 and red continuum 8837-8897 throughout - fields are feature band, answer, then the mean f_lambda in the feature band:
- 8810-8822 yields -0.055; 36.1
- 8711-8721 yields -0.054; 35.2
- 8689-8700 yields -0.082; 35.9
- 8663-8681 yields 0.065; 31.2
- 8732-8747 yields -0.004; 33.8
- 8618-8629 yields -0.056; 34.4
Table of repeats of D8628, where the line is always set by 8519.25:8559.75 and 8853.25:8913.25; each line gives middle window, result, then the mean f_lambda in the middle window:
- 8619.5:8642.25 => -0.09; 34.8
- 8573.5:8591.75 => -0.08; 33.9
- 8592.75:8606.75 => -0.05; 33.4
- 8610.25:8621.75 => -0.05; 33.3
